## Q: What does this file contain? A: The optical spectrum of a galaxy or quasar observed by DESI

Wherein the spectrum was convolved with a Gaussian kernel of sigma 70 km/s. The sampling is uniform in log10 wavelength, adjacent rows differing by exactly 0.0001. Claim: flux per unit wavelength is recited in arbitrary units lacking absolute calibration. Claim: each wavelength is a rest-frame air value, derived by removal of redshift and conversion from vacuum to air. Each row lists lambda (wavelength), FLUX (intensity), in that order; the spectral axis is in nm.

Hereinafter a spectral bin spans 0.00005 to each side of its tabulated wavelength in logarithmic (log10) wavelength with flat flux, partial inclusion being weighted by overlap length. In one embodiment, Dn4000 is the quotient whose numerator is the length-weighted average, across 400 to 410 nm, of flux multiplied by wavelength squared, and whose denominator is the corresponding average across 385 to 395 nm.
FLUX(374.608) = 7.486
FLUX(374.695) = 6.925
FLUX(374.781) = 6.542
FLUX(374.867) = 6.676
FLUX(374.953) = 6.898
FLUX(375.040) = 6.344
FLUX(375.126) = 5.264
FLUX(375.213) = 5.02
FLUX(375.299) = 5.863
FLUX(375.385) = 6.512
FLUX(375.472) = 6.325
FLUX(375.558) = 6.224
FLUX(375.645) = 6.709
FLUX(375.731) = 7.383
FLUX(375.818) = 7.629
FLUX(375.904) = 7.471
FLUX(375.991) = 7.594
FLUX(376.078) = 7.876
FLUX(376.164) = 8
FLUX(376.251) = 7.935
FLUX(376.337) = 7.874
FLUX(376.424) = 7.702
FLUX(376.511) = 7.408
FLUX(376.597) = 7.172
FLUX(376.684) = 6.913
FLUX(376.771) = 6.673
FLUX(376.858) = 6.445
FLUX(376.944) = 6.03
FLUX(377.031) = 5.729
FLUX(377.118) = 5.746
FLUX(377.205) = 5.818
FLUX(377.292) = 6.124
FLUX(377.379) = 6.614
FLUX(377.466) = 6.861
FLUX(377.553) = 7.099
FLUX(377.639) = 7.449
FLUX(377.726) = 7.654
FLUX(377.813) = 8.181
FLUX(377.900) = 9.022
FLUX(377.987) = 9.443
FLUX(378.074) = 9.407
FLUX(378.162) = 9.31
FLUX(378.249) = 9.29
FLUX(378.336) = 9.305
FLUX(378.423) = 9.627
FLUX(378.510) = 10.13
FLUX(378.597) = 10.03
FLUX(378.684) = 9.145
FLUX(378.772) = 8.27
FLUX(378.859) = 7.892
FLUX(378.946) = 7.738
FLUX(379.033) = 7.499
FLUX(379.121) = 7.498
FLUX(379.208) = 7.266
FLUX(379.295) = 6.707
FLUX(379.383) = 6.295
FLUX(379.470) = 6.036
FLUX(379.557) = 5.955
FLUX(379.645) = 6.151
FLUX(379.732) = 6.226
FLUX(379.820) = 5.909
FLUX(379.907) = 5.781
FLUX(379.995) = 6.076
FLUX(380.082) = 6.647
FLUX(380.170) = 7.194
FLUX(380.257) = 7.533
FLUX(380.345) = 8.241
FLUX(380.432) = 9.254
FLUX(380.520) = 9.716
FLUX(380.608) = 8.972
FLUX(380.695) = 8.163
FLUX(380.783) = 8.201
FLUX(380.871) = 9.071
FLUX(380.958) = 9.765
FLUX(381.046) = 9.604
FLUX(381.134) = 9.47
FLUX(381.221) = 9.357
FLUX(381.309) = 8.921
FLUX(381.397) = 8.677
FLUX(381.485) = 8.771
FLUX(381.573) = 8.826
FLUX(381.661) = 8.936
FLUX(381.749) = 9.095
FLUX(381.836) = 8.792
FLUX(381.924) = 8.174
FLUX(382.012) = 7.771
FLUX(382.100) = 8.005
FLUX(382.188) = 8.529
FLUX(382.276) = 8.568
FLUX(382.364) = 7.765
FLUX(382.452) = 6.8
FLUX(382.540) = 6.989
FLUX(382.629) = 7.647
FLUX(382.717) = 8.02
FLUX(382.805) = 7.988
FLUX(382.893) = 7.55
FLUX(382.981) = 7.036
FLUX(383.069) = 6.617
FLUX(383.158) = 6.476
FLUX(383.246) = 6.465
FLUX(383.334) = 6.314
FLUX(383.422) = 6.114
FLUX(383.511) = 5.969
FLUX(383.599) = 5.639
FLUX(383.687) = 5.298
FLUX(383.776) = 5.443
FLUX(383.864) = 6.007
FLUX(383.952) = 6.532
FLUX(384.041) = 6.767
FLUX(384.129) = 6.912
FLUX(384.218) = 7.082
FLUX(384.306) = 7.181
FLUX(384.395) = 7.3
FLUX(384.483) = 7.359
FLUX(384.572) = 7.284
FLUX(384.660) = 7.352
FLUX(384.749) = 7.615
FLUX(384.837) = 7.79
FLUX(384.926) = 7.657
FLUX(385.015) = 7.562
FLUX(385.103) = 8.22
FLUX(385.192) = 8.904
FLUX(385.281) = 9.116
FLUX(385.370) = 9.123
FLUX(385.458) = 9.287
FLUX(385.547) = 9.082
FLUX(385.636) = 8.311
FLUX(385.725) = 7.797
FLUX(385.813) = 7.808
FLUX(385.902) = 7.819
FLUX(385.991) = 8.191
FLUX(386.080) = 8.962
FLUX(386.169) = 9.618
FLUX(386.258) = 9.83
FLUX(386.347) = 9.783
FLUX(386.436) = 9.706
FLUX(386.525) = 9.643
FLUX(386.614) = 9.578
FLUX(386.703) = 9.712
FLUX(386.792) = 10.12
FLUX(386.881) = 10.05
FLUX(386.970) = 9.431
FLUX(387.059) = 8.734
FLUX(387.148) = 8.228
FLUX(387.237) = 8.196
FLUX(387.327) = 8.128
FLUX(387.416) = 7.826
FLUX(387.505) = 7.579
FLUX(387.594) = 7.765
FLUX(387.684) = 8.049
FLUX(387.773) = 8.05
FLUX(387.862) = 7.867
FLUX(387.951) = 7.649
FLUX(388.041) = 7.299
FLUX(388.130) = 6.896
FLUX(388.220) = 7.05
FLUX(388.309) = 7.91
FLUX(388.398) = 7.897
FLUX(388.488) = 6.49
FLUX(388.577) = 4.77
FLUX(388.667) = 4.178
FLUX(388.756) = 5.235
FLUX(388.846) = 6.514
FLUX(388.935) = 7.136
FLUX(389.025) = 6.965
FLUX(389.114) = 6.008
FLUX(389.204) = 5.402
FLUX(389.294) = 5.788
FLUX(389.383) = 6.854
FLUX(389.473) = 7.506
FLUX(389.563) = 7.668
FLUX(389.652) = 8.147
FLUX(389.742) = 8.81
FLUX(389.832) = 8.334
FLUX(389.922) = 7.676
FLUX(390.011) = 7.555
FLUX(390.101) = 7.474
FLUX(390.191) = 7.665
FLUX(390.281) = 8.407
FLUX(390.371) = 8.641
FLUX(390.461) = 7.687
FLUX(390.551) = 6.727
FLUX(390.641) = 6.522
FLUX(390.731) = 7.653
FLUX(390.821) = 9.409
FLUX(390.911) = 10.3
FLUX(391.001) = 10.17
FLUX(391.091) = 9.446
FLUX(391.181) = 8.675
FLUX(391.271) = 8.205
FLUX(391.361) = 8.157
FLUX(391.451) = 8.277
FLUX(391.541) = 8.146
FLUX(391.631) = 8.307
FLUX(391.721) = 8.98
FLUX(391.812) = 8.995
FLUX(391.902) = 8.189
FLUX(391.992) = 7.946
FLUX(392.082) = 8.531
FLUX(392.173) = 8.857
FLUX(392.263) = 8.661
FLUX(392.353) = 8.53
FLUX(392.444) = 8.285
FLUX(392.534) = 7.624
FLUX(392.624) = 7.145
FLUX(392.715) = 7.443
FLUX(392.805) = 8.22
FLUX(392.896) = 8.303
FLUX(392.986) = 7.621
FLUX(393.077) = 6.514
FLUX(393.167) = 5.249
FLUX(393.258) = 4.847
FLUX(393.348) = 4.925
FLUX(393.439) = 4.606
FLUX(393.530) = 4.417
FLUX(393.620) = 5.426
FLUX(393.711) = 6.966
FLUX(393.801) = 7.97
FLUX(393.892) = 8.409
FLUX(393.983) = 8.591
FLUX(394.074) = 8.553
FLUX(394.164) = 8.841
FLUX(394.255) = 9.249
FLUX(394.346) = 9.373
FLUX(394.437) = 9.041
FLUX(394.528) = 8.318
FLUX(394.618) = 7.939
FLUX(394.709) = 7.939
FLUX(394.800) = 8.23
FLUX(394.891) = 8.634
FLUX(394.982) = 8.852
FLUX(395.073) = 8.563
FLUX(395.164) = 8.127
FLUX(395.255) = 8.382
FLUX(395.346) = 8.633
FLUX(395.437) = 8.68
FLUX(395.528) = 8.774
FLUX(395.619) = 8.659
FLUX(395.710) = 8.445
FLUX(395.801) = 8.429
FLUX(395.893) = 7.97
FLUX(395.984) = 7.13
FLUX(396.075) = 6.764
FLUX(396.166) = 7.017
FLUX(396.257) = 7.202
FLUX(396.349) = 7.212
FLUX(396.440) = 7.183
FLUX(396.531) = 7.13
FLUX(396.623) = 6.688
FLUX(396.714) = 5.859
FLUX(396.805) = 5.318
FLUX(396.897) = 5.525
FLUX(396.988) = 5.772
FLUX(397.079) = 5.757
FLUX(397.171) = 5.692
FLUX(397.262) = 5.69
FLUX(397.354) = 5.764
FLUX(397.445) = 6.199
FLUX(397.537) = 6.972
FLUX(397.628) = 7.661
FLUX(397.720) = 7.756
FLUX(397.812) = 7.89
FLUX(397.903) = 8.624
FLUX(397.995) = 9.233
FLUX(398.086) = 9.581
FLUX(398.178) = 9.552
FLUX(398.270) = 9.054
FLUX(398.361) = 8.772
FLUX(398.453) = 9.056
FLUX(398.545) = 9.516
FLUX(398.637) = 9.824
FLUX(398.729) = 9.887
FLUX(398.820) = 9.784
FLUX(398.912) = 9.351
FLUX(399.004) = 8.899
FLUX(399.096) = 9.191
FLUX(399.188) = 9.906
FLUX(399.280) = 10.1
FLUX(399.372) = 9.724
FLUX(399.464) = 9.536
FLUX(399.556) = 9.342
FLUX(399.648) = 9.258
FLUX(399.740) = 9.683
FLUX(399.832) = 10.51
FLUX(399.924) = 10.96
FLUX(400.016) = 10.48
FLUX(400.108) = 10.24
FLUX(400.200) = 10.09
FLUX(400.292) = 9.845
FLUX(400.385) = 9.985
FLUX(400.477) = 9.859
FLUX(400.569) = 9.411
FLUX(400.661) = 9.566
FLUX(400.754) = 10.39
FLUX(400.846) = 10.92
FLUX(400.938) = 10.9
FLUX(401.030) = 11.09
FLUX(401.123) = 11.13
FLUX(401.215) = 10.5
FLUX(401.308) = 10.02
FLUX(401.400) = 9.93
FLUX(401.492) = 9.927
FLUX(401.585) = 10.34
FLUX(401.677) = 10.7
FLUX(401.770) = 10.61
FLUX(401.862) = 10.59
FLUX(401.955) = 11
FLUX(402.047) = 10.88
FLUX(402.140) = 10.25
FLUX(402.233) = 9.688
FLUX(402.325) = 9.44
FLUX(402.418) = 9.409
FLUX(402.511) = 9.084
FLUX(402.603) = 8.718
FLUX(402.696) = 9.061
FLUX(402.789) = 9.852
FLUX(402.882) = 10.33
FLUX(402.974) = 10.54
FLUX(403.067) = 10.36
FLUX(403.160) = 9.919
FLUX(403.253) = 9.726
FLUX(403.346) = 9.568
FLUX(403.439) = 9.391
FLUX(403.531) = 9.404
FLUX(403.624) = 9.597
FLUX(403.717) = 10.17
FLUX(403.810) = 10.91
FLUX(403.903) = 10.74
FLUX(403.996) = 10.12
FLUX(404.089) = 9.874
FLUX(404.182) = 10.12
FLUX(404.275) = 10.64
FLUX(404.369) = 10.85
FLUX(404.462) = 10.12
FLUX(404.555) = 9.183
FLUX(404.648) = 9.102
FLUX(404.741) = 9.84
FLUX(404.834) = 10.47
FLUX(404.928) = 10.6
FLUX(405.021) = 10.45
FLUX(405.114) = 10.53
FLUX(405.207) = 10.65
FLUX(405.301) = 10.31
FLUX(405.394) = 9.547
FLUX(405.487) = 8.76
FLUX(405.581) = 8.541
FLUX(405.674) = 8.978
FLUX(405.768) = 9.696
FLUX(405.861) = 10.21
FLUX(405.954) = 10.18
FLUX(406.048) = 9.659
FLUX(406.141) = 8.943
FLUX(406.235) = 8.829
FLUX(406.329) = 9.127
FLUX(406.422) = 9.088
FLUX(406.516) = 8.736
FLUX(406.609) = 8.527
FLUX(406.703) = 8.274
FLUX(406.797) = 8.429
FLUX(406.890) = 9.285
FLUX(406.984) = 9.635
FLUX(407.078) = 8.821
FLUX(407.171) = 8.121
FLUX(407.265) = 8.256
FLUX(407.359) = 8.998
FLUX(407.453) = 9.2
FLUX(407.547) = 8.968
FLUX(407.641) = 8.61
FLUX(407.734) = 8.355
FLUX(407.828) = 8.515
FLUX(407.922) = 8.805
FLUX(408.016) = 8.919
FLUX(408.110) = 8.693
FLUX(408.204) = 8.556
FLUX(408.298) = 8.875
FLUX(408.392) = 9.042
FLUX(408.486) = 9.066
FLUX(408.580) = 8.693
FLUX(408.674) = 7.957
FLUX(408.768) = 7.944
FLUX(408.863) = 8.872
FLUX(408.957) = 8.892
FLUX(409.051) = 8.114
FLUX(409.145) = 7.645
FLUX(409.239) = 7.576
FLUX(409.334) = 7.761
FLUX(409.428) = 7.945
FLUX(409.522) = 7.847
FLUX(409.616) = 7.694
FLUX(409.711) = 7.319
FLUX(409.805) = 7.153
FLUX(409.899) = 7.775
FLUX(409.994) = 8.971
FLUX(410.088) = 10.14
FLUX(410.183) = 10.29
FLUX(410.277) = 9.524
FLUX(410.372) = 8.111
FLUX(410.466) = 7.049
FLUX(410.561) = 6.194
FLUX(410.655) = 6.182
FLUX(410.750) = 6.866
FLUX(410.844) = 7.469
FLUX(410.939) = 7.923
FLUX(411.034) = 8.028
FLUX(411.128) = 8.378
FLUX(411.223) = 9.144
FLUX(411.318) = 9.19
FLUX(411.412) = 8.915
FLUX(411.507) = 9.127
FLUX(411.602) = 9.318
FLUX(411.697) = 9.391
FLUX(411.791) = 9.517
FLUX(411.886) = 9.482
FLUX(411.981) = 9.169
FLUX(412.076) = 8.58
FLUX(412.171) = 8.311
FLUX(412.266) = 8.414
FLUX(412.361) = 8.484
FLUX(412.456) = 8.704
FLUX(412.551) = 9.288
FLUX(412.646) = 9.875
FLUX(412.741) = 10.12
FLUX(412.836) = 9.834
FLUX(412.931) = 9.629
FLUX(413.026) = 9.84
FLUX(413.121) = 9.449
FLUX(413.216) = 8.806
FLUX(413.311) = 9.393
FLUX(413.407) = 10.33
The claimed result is 1.3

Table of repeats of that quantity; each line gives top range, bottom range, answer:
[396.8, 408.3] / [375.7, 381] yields 1.39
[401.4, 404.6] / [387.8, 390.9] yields 1.49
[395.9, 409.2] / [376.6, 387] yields 1.29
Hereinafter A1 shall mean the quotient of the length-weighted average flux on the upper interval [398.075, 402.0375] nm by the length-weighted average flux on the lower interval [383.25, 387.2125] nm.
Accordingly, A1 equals 1.2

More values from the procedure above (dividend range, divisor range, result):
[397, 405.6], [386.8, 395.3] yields 1.24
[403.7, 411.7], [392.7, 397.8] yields 1.22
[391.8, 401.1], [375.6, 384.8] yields 1.09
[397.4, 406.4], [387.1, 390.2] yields 1.35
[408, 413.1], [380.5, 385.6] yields 1.10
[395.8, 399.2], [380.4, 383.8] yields 0.98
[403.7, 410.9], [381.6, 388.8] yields 1.15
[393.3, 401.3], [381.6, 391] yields 1.09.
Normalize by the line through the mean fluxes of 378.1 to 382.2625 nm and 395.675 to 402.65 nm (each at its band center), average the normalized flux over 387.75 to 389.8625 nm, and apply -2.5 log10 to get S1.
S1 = 0.226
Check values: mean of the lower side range 8.17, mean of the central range 6.91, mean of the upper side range 8.92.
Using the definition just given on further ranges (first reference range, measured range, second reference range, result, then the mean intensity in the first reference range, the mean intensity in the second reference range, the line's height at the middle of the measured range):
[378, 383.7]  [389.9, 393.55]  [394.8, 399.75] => 0.03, 7.87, 8.11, 8.03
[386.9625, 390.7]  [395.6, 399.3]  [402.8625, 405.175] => 0.14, 7.33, 10.1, 8.91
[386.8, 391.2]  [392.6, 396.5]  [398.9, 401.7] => 0.16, 7.66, 10.1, 8.84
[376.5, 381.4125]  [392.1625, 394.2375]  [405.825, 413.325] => 0.14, 7.77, 8.68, 8.19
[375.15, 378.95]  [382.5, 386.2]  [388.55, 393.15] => 0.03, 7.55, 7.73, 7.64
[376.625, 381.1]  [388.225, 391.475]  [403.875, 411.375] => 0.09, 7.68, 8.87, 8.14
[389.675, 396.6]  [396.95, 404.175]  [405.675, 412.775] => -0.15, 7.93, 8.64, 8.25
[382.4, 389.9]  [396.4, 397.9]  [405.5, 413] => 0.24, 7.59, 8.67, 8.11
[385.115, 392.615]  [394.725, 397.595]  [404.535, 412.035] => 0.15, 8.1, 8.78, 8.35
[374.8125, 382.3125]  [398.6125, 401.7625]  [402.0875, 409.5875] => -0.13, 7.67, 9.28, 8.94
